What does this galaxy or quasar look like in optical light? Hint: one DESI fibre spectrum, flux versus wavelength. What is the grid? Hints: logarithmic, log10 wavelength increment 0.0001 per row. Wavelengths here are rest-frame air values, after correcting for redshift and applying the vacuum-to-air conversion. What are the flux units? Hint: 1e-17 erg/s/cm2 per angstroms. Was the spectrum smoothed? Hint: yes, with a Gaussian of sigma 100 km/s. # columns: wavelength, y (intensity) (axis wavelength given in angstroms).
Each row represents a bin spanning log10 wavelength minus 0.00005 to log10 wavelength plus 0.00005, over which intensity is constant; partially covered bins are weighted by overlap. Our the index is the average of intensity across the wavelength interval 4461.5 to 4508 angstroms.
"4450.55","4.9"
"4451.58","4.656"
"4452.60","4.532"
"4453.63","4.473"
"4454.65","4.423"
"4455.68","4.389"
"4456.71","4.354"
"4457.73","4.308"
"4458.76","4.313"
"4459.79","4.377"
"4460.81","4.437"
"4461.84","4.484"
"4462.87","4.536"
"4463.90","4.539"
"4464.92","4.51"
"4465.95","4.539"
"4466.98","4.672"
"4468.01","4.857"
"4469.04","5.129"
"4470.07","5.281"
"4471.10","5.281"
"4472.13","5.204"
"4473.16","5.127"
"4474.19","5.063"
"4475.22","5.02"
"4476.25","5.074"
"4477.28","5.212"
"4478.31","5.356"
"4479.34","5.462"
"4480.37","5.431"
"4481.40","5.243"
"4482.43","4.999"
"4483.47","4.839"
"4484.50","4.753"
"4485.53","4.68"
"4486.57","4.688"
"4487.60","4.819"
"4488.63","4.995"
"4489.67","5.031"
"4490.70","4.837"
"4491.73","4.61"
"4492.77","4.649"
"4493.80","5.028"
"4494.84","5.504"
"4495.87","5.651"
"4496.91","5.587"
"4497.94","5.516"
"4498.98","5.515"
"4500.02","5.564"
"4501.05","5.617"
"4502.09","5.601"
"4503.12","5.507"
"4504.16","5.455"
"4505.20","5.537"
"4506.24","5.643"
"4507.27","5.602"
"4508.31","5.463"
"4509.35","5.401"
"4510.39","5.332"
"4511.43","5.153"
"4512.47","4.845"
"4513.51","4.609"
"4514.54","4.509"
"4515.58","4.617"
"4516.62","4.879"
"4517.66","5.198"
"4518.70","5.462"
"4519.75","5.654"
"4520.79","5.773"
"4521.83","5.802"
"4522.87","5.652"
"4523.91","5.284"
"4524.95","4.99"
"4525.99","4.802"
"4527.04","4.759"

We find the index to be 5.12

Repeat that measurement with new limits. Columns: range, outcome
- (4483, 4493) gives 4.79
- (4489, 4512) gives 5.35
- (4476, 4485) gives 5.16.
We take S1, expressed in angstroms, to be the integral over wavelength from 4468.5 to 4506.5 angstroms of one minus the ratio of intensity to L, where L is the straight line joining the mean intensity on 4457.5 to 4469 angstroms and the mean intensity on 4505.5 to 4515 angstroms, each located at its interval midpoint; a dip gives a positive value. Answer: -2.6 angstroms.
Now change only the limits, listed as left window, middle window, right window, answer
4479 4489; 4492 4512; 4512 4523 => -1.4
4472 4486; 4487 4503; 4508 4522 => -0.3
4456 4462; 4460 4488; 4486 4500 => -1.4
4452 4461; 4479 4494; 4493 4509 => 0.6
